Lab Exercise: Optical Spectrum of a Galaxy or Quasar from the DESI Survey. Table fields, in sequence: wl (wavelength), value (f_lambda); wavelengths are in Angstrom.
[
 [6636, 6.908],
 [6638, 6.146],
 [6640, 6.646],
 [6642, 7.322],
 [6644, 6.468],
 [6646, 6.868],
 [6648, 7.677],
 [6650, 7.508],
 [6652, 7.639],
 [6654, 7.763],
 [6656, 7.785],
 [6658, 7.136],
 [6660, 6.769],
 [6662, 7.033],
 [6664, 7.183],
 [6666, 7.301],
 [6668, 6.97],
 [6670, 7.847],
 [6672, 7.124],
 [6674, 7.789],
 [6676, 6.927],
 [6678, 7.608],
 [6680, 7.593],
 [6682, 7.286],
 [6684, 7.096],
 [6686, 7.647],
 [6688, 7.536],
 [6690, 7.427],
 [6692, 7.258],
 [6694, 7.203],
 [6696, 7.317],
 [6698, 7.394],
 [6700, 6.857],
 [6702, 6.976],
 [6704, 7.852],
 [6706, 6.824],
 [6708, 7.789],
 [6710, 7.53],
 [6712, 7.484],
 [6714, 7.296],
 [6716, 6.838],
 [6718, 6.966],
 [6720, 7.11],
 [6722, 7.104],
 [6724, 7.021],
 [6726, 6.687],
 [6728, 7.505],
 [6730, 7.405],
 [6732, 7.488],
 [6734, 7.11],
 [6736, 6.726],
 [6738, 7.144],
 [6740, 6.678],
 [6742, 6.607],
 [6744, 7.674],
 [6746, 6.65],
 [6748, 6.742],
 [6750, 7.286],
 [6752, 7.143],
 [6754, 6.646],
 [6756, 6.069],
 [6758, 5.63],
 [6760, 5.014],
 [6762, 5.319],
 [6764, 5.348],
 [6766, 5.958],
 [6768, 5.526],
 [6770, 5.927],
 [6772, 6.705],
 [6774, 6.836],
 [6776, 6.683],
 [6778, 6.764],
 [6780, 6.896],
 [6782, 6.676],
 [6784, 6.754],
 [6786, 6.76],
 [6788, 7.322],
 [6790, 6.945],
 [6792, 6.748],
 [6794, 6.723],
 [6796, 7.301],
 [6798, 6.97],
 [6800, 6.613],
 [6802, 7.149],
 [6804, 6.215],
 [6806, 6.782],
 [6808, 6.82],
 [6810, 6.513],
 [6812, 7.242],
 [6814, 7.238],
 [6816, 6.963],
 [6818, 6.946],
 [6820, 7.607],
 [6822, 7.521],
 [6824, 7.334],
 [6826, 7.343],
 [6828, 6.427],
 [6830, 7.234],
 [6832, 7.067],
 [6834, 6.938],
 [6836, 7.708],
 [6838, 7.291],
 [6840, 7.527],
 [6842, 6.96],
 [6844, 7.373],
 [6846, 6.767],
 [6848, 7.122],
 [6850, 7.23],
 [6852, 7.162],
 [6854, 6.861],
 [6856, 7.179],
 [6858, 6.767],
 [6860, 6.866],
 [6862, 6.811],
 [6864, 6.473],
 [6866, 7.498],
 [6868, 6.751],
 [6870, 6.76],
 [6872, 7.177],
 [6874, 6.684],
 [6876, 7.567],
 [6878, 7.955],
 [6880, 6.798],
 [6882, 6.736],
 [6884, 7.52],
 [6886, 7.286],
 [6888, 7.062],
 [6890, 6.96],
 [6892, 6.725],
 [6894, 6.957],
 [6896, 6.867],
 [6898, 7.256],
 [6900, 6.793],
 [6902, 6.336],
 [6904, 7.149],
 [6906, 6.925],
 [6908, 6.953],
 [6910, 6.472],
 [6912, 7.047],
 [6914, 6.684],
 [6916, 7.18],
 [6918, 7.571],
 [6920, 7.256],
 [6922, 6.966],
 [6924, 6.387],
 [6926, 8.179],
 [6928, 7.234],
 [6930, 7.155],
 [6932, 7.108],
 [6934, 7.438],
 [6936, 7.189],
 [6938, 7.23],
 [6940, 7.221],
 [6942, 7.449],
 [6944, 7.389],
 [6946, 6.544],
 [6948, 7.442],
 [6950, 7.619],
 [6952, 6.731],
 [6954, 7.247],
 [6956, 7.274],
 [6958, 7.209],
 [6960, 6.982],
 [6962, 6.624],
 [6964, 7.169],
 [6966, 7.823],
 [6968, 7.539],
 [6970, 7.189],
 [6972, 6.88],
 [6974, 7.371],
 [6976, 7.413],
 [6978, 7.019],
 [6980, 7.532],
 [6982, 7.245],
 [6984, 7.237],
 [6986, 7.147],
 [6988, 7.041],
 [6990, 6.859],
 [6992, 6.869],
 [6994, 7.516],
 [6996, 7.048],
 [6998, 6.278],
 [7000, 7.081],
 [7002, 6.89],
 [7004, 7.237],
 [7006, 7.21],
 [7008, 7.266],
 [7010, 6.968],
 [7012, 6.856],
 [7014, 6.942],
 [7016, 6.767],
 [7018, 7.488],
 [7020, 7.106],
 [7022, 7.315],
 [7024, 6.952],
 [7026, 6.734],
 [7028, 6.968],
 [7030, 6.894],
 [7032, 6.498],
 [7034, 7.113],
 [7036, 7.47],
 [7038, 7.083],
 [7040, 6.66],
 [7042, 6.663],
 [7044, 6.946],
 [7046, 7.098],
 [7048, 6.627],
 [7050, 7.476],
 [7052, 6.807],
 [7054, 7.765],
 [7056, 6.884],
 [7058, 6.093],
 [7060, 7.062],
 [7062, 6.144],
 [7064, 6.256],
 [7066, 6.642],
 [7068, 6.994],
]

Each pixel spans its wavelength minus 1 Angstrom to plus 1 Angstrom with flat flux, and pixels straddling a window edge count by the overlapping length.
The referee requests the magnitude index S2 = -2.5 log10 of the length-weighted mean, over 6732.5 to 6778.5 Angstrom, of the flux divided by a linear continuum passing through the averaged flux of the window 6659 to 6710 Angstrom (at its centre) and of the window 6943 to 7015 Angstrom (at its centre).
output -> 0.129 mag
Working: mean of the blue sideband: 7.31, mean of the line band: 6.45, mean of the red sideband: 7.13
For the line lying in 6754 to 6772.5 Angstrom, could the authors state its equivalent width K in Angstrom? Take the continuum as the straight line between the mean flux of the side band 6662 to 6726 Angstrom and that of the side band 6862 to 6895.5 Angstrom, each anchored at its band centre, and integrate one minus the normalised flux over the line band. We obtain 3.7 Angstrom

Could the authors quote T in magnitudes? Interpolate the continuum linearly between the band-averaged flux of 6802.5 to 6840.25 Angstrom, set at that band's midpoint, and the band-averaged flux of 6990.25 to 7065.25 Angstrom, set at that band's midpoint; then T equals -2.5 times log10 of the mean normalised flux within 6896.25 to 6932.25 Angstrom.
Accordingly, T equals 0.00 mag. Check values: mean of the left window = 7.08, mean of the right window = 6.94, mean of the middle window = 7.03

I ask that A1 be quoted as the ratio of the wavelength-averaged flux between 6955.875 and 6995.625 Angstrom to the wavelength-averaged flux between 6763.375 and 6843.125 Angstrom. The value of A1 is 1.05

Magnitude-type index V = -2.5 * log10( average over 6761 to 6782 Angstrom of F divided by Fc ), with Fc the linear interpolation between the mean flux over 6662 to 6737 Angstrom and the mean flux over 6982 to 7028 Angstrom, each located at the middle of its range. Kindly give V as 0.16 mag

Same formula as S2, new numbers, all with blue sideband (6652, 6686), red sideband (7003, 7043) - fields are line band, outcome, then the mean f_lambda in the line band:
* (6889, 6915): 0.04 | 6.86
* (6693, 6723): 0.01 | 7.24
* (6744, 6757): 0.07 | 6.83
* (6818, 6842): -0.01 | 7.25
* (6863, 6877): 0.03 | 6.99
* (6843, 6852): 0.01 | 7.13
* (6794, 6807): 0.06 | 6.83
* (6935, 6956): -0.02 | 7.21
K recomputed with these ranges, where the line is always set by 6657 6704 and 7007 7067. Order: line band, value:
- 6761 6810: 4.13 Angstrom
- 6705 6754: 0.86 Angstrom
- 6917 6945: -0.97 Angstrom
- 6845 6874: 0.62 Angstrom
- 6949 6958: -0.27 Angstrom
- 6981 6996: -0.34 Angstrom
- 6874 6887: -0.34 Angstrom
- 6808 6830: 0.11 Angstrom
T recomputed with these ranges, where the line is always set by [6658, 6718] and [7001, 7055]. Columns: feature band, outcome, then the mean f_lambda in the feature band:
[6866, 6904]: 0.017 mag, 7.03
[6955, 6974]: -0.018 mag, 7.2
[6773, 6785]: 0.071 mag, 6.77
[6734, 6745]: 0.042 mag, 6.98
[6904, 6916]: 0.038 mag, 6.87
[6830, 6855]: 0.001 mag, 7.17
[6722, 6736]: 0.015 mag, 7.16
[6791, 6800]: 0.048 mag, 6.9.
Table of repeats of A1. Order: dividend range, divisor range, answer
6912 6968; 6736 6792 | 1.10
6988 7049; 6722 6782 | 1.06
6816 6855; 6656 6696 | 0.98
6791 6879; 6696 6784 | 1.04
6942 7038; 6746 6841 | 1.05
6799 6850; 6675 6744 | 0.98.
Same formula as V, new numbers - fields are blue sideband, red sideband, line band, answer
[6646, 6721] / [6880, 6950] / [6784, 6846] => 0.02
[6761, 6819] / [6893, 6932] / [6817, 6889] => -0.04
